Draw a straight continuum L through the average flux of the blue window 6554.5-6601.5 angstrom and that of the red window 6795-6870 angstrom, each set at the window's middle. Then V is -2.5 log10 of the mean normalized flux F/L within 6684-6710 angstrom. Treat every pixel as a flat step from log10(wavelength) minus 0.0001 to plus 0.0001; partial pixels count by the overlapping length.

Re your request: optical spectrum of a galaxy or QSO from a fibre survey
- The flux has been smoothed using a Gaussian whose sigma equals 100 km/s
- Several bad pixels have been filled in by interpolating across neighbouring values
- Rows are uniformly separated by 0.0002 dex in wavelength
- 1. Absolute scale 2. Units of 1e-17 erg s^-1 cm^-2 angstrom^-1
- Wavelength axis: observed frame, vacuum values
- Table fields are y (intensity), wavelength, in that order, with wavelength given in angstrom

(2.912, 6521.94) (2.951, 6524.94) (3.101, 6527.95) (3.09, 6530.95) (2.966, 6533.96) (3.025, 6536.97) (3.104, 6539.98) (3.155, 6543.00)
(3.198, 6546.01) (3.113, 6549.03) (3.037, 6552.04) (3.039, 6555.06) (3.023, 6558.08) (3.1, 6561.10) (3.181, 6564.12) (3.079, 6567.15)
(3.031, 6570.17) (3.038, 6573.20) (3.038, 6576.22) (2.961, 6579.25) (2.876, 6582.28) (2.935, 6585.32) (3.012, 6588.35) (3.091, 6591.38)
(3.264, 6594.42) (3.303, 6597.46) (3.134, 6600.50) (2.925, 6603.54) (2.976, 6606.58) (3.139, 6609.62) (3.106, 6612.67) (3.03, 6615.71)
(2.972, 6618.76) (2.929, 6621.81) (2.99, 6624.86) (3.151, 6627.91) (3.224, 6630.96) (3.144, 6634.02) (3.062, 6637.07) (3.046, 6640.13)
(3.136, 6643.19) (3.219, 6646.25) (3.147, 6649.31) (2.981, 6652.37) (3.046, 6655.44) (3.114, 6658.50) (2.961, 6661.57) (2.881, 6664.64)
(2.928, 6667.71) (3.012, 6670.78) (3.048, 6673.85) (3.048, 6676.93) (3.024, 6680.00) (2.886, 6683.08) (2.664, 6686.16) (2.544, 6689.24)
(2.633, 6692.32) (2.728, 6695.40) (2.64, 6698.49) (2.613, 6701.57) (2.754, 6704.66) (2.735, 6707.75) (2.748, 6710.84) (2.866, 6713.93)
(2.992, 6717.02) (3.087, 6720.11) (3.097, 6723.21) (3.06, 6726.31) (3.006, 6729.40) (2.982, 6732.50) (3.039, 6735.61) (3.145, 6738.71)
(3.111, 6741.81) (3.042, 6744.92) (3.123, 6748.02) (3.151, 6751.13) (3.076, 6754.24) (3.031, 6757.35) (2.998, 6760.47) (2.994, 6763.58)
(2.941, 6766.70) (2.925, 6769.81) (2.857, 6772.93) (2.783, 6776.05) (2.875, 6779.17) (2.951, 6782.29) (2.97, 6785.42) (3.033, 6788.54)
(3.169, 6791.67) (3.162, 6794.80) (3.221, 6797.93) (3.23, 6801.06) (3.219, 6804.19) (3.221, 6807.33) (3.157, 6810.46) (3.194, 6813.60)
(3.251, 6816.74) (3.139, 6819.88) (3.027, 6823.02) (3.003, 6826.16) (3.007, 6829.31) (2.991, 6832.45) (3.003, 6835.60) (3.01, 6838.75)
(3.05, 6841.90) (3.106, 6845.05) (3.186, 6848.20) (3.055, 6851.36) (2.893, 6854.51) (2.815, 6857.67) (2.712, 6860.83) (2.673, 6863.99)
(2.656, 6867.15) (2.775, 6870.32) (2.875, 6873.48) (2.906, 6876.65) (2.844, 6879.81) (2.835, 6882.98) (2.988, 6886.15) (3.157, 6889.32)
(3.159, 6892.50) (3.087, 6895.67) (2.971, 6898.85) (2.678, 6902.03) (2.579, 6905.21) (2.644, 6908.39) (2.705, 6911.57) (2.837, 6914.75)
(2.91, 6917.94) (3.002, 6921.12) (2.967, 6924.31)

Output 0.14 mag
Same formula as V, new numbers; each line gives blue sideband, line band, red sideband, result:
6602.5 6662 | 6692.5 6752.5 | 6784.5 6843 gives 0.06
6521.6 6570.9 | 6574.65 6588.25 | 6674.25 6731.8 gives 0.02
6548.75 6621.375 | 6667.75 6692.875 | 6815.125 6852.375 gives 0.07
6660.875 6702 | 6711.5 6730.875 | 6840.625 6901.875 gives -0.06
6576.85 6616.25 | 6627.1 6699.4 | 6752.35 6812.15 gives 0.03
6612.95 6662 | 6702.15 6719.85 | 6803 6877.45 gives 0.08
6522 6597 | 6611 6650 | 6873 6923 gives -0.02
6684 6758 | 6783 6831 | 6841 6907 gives -0.08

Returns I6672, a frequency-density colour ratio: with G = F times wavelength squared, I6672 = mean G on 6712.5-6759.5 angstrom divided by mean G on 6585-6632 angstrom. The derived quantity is 1.0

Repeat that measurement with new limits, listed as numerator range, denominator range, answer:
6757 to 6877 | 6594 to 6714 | 1.06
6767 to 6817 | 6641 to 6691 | 1.07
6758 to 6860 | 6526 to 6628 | 1.07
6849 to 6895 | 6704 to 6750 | 1.01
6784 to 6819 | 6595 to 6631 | 1.09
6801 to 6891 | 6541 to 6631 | 1.06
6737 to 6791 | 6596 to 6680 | 1.02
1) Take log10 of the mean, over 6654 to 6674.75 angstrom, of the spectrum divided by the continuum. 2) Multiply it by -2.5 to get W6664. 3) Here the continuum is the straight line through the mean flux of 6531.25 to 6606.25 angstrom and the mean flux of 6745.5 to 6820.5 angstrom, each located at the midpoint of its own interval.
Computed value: 0.025 mag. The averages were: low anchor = 3.07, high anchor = 3.07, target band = 3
